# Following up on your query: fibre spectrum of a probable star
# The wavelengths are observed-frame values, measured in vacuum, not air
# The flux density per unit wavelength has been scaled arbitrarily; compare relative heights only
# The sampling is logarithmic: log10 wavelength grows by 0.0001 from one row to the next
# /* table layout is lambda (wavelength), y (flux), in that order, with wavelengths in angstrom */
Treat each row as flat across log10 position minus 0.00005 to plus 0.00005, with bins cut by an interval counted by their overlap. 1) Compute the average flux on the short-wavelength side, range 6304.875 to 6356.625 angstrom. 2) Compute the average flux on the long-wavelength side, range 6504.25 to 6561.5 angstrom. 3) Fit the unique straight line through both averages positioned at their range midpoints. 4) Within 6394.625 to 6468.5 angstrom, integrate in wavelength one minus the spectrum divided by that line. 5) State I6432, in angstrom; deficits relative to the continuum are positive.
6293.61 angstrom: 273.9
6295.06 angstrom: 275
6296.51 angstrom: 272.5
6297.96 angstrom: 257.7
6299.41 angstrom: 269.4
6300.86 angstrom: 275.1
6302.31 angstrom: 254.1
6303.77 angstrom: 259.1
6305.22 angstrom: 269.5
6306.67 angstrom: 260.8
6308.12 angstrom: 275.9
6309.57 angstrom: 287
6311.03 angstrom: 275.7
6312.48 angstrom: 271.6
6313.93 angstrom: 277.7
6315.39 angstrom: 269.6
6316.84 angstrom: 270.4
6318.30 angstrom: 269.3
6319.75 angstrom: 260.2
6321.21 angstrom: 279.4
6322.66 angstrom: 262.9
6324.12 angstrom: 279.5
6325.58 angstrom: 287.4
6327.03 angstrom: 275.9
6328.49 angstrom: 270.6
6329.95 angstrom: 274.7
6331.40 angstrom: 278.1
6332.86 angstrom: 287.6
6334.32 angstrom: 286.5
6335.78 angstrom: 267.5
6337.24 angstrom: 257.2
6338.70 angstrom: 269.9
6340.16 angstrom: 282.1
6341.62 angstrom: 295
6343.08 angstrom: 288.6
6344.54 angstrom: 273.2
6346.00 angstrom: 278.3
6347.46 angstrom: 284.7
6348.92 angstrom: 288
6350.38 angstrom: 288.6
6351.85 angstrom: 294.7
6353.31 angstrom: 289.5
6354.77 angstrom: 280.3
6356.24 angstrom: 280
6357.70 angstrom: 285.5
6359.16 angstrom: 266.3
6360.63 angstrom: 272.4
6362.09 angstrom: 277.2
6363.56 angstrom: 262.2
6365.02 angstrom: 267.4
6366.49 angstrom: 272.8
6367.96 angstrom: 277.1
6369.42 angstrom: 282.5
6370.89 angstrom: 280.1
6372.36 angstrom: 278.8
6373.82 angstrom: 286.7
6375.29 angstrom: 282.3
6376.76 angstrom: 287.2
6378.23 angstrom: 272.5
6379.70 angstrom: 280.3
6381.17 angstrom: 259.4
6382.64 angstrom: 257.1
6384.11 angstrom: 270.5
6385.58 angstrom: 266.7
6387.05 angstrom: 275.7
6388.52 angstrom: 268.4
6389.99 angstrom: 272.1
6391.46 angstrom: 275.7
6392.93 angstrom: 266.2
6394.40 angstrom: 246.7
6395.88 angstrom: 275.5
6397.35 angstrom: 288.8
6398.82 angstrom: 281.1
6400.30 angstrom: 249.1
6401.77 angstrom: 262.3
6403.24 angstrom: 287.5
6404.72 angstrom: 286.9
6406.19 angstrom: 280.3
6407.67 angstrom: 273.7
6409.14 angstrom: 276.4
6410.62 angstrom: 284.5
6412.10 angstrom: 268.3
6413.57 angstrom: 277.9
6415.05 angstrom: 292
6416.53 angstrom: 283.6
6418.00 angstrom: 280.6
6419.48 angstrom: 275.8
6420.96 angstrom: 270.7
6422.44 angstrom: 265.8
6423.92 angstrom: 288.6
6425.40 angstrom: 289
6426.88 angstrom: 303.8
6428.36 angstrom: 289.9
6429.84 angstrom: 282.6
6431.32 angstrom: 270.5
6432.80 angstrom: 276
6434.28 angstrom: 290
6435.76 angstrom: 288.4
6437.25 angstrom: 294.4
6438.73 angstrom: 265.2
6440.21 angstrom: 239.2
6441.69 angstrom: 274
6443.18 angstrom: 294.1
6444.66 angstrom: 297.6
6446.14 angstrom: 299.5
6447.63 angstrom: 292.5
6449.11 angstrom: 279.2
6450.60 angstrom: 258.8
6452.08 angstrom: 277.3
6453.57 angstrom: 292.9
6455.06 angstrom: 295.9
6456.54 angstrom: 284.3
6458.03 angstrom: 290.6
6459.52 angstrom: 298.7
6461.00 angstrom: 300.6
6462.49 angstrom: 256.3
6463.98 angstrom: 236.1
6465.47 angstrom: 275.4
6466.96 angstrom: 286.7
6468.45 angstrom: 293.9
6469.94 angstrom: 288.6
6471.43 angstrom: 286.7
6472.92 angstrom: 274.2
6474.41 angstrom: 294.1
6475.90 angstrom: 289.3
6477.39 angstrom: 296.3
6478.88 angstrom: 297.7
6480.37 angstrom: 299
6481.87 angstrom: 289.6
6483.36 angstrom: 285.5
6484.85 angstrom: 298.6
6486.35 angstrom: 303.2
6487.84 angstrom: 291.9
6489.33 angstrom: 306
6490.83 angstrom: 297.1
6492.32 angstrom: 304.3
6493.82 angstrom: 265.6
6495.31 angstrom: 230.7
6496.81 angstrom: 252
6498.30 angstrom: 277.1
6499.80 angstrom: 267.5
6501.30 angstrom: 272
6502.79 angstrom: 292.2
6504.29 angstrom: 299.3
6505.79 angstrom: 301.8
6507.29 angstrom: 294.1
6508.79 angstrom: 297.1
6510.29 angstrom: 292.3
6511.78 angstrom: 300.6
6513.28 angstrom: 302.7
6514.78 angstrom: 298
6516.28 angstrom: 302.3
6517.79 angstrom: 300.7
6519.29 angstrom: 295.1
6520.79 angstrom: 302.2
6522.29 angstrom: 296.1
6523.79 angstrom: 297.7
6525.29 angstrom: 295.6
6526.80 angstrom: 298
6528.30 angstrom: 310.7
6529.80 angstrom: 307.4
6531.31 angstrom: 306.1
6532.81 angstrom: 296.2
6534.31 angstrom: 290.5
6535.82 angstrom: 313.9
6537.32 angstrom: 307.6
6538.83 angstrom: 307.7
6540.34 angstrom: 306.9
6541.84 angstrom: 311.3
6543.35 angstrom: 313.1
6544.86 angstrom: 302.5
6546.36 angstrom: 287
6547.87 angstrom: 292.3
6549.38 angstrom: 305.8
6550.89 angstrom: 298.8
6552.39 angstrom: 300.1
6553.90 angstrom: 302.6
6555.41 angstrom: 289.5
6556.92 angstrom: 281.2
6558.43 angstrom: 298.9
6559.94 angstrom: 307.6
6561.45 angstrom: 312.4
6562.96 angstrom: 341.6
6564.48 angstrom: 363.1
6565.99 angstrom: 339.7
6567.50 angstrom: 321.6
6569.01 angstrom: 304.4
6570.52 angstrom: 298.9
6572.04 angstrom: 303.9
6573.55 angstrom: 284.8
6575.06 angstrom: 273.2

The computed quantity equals 2.3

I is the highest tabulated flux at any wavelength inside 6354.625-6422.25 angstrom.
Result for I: 292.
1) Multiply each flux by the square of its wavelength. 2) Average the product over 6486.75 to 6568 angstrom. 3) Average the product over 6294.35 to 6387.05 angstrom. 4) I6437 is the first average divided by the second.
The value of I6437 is 1.15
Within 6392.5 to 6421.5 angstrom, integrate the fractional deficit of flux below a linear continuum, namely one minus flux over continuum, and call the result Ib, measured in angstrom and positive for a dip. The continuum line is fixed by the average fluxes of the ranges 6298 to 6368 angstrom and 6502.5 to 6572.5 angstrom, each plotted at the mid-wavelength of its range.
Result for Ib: 1.0 angstrom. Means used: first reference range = 275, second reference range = 304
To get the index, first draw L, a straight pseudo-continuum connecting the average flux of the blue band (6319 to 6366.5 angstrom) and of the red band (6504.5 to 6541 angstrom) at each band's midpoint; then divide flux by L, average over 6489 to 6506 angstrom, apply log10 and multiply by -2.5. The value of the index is 0.07 mag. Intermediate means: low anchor 278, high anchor 301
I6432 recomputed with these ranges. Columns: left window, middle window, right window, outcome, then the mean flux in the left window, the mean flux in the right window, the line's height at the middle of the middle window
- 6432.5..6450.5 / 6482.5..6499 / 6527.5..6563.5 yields 0.52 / 282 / 304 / 292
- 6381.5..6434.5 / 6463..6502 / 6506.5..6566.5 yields 1.25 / 276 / 304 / 292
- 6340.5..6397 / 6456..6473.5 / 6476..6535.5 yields 0.42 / 277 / 293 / 288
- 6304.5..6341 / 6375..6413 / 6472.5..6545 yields 1.22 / 274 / 295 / 282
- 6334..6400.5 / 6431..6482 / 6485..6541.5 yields 0.64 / 276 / 294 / 287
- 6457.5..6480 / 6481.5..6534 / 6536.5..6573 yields 0.55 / 285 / 308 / 295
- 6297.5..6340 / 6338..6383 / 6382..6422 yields -0.99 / 272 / 274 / 273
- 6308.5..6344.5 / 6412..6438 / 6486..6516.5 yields -0.04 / 276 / 288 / 283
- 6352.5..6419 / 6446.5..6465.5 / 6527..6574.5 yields 0.54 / 275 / 307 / 289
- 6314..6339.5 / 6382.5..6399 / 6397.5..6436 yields 0.45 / 273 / 280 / 278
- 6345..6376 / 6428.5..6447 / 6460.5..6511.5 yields 0.11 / 280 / 285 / 283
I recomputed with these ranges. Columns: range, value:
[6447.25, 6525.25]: 306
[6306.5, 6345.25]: 295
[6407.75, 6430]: 303.8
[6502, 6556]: 313.9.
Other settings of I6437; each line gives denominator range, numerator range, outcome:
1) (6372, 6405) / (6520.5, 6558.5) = 1.16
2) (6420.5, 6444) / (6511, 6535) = 1.10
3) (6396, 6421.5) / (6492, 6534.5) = 1.08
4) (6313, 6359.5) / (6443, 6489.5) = 1.08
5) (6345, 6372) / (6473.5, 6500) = 1.07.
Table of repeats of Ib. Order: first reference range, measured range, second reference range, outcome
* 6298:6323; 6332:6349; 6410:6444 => -0.4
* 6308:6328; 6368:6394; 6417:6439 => 0.5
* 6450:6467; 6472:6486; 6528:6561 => -0.4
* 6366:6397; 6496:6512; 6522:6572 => 0.7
